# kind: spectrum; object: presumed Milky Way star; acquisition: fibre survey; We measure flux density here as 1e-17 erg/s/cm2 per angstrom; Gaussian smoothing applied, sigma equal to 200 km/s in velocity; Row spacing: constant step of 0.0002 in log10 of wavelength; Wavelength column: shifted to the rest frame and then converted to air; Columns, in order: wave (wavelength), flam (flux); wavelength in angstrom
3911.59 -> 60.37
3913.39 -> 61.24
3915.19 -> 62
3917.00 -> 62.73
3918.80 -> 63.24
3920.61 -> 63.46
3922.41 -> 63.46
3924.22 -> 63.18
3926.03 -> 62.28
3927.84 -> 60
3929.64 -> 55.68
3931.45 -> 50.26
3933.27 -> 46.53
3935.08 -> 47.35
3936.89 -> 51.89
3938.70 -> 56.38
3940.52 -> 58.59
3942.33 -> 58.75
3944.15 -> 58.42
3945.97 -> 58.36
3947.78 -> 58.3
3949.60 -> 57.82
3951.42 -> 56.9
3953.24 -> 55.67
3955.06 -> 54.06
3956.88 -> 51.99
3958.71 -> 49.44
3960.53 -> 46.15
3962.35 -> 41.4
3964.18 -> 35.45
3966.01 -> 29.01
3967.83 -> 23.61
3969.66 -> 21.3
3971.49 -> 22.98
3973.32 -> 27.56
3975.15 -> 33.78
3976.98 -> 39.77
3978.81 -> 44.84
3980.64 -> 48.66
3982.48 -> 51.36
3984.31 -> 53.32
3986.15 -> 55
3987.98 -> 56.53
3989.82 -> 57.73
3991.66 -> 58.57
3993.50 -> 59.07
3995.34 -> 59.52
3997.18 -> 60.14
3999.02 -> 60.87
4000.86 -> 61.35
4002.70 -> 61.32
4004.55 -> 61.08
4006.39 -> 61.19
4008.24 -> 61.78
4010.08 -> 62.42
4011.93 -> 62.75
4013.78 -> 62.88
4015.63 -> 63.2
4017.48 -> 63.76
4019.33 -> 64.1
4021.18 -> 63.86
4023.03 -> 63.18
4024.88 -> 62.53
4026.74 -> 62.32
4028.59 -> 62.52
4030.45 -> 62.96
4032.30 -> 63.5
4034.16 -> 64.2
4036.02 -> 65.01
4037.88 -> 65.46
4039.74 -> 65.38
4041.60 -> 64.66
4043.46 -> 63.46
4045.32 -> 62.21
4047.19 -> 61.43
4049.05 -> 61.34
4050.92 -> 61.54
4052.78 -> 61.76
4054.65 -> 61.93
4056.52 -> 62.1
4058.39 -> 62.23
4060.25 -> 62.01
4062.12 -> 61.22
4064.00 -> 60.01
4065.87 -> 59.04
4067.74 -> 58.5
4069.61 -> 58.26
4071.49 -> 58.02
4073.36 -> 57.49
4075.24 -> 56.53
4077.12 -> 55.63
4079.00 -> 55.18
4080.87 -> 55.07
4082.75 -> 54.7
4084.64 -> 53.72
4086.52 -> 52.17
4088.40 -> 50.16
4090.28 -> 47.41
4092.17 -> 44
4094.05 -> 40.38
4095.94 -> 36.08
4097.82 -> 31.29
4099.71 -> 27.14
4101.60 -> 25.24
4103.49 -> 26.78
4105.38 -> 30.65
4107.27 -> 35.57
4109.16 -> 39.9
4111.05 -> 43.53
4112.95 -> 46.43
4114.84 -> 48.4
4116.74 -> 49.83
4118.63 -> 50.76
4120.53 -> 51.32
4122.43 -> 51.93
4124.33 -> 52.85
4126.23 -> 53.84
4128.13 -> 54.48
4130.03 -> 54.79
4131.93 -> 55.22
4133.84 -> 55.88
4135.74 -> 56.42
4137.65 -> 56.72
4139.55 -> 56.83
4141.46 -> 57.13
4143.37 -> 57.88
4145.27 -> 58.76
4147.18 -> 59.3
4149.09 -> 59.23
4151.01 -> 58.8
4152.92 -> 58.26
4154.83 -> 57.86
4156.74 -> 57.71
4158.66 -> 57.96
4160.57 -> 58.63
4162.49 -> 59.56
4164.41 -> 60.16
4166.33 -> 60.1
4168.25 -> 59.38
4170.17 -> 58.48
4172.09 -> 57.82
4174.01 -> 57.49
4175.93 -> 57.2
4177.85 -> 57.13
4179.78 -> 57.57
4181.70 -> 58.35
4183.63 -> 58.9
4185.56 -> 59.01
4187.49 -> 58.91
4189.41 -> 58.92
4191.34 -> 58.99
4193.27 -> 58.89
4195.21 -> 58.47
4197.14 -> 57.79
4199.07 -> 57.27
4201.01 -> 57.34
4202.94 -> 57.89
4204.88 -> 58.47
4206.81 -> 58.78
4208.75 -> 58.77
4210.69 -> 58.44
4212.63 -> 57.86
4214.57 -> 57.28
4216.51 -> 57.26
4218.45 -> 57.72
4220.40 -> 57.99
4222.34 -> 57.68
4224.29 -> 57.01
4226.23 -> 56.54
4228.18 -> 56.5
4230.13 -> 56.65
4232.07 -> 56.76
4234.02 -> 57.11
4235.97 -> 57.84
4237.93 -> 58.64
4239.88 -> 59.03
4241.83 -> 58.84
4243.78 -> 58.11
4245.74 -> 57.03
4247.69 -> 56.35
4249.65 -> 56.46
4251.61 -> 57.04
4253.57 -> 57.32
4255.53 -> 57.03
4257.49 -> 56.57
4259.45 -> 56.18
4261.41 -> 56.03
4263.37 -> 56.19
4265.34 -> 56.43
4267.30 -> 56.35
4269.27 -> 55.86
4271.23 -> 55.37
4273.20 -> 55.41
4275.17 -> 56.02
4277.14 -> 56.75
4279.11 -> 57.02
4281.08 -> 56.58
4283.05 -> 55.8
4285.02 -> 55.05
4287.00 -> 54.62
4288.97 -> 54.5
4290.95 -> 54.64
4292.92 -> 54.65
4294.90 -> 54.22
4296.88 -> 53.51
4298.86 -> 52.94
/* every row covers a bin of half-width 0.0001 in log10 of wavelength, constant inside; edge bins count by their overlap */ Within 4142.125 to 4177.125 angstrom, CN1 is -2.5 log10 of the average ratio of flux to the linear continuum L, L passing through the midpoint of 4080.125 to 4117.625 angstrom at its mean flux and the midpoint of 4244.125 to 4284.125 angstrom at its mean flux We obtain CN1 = -0.24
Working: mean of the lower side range 41.8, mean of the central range 58.6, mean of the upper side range 56.4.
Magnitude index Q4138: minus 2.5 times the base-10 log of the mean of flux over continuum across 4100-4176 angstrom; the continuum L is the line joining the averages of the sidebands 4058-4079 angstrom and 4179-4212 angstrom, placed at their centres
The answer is 0.12 mag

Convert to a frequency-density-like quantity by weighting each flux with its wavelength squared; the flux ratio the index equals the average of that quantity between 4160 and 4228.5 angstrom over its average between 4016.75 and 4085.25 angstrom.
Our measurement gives 1.02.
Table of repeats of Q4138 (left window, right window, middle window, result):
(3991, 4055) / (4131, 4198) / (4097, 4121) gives 0.469 mag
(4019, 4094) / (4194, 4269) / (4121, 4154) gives 0.041 mag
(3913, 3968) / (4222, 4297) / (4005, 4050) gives -0.157 mag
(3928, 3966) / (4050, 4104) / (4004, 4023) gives -0.207 mag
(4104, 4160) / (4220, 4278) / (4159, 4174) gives -0.099 mag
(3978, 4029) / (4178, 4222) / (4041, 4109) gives 0.142 mag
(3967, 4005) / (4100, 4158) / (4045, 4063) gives -0.242 mag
